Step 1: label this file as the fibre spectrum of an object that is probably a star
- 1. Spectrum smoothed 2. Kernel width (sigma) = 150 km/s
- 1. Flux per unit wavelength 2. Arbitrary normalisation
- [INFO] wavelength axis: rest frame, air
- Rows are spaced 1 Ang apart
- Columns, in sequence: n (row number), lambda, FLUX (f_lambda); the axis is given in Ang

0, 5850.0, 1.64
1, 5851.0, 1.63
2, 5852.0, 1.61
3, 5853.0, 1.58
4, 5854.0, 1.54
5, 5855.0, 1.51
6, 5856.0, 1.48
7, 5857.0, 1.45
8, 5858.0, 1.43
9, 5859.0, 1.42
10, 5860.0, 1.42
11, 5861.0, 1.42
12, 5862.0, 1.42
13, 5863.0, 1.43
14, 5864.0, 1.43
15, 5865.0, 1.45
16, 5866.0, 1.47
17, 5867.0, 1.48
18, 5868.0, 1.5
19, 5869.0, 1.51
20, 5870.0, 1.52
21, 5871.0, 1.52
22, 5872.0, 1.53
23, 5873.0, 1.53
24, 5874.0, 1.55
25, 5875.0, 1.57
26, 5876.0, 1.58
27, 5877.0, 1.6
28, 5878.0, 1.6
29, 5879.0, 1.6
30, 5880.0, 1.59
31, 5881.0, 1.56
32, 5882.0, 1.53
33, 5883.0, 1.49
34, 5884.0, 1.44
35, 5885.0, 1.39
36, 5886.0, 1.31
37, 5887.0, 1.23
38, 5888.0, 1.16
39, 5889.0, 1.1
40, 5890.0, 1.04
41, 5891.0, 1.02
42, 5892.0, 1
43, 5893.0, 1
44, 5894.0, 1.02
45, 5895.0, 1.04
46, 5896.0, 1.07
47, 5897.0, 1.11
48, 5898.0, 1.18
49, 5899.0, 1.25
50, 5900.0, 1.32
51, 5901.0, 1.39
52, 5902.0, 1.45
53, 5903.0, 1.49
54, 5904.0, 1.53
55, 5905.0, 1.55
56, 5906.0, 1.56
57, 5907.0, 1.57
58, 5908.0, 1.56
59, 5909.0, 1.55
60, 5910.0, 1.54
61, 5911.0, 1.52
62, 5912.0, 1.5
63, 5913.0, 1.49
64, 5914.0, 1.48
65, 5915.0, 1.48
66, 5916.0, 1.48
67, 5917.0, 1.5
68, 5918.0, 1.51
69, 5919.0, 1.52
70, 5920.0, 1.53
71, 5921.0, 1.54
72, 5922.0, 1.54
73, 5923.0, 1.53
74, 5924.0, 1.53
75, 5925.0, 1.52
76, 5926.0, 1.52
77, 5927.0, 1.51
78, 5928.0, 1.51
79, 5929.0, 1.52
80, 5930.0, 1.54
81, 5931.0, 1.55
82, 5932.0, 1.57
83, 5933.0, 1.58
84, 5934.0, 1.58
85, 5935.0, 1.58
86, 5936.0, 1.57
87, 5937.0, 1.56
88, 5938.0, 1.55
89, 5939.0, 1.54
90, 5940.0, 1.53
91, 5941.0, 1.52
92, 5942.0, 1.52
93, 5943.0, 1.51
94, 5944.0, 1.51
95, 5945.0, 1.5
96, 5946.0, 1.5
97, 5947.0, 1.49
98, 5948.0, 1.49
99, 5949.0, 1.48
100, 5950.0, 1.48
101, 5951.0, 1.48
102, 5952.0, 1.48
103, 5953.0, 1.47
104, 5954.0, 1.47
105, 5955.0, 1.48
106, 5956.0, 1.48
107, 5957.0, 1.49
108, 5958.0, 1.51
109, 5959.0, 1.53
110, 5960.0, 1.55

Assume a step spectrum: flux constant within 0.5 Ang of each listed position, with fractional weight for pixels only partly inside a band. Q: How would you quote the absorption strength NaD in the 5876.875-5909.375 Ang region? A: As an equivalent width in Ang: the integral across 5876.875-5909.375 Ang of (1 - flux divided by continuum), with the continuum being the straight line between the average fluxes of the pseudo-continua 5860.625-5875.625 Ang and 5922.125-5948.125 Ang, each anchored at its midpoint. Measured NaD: 3.61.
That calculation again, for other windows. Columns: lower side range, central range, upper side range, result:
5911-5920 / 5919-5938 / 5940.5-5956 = -0.6 Ang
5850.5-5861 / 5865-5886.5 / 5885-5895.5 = -4.2 Ang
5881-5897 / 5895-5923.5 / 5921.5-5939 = -1.6 Ang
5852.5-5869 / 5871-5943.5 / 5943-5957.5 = 1.5 Ang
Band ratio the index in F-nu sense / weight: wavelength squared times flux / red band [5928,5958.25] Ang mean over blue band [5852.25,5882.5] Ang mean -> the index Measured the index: 1.0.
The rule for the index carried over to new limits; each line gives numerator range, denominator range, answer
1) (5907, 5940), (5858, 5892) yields 1.09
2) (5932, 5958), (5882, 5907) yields 1.22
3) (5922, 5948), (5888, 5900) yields 1.43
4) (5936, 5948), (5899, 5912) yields 1.03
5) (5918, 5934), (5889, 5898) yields 1.48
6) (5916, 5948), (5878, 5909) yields 1.17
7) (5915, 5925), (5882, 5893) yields 1.26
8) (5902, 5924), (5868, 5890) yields 1.05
